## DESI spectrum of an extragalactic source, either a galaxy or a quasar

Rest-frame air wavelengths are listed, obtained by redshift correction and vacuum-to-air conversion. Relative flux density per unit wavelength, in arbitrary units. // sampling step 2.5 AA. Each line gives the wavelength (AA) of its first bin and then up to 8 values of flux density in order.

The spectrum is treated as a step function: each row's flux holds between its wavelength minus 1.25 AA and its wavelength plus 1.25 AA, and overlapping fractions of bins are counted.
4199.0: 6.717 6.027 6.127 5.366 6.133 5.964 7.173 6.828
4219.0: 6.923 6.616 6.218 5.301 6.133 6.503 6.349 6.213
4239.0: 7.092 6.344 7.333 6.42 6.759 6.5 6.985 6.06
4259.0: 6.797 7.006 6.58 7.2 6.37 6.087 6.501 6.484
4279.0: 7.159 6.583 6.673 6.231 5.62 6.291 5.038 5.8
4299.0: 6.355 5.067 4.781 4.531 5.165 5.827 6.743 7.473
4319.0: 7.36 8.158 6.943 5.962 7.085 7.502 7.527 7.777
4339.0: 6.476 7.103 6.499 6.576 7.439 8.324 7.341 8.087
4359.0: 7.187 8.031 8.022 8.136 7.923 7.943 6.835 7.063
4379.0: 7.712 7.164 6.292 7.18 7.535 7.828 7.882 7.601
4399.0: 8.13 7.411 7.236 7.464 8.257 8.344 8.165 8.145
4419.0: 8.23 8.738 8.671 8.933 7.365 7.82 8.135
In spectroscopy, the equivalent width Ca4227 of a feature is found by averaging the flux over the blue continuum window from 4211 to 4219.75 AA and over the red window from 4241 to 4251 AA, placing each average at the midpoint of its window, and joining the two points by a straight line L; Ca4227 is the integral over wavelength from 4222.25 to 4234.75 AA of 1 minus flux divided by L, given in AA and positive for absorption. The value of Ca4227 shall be 1.2 AA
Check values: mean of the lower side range 6.78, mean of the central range 6.11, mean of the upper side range 6.73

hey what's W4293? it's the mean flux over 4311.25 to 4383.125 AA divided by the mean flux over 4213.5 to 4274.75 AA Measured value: 1.1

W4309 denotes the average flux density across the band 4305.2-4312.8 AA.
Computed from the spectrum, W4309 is 5.18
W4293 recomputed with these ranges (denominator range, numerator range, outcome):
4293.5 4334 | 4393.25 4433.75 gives 1.27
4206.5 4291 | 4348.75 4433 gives 1.20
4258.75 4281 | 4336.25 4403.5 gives 1.12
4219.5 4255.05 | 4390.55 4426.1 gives 1.24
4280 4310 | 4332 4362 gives 1.29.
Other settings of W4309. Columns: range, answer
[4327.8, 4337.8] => 7.47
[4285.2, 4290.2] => 5.94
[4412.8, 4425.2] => 8.39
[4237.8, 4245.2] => 6.92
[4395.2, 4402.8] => 7.71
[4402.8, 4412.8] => 7.83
